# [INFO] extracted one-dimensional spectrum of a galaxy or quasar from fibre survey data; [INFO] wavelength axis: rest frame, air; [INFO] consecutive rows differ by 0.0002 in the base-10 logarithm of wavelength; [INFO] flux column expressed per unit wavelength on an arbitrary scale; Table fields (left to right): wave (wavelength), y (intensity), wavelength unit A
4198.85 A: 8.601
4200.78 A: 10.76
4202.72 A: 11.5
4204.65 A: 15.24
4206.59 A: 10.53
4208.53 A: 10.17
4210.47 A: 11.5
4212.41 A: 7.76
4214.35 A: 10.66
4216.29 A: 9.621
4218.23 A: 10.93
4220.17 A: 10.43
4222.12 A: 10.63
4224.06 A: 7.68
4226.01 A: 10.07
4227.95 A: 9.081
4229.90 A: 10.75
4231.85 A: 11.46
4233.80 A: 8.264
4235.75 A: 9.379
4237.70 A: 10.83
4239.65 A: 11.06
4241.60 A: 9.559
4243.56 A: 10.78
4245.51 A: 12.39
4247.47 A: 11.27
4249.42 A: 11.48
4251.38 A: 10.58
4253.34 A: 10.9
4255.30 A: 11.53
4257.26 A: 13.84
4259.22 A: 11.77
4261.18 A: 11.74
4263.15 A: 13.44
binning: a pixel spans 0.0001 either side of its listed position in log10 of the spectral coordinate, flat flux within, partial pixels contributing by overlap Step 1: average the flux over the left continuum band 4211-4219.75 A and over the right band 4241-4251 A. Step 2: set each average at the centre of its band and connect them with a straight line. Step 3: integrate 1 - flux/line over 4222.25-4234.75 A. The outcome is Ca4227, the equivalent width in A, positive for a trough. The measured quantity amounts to 0.9 A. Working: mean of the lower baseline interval 9.88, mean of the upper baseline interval 11.1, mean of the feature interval 9.63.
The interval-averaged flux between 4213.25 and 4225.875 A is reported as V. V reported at 9.97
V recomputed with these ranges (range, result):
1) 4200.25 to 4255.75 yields 10.6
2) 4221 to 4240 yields 9.89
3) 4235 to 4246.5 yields 10.7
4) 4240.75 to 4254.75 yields 11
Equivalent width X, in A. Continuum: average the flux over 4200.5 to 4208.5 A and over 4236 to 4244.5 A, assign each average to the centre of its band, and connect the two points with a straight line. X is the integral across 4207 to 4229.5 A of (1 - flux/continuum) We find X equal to 2.8 A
